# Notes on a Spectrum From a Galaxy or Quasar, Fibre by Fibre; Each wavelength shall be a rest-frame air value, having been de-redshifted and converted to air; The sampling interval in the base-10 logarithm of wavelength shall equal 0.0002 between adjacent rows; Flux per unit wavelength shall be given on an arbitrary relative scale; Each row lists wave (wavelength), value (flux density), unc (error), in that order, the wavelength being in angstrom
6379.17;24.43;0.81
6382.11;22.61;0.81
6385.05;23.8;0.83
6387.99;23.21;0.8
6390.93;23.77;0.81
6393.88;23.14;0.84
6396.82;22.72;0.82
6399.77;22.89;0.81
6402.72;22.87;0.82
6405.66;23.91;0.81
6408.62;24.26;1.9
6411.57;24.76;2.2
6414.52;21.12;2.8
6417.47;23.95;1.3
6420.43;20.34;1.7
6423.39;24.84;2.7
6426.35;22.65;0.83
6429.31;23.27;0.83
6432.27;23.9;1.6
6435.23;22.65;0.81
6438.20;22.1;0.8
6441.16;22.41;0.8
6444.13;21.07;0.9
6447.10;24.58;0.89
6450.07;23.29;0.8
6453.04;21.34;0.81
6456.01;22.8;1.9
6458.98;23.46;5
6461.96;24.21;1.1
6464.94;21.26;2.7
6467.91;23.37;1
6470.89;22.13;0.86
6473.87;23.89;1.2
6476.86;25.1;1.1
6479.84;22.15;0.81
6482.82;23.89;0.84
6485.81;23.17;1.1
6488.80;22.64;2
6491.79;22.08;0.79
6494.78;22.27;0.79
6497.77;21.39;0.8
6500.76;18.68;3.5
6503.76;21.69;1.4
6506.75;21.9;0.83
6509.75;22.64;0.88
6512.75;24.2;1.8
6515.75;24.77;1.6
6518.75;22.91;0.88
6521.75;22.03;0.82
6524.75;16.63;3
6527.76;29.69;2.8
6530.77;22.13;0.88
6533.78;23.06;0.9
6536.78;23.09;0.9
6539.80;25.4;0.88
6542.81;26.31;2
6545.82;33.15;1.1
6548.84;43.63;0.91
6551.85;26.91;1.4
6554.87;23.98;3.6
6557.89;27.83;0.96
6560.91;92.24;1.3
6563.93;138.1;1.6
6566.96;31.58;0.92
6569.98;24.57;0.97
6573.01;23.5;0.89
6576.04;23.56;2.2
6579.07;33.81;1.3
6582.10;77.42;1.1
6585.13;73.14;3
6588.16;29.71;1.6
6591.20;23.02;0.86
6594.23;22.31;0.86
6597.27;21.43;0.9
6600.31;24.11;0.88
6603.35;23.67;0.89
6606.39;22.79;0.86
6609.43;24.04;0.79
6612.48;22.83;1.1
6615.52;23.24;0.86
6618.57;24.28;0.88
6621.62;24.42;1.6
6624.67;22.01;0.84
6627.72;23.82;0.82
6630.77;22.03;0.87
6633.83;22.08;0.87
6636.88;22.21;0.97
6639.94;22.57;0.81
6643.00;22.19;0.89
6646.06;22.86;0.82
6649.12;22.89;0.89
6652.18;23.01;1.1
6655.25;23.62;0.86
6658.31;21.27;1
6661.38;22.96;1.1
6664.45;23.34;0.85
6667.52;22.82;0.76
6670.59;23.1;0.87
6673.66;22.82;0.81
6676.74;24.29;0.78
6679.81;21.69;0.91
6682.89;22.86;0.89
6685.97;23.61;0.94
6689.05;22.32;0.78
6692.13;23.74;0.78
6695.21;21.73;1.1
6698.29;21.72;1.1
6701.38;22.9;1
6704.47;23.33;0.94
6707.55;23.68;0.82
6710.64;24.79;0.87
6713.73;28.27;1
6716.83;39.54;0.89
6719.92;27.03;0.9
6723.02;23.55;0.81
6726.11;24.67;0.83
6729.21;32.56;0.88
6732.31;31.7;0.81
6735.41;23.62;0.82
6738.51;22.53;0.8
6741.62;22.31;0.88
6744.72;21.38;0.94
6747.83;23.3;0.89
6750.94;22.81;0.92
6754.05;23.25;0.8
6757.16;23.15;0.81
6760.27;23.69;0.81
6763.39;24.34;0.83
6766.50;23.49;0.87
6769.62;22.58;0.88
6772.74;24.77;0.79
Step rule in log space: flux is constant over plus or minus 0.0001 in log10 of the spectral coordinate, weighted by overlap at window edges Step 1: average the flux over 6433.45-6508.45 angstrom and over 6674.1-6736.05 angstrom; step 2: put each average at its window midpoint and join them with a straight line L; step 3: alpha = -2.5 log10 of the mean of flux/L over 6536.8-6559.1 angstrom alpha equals -0.24 mag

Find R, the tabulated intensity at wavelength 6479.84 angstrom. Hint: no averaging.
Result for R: 22.15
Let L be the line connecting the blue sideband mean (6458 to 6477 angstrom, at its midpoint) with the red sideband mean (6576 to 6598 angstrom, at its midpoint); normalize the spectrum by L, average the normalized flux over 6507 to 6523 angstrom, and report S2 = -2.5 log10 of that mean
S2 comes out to 0.27 mag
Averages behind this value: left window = 23.2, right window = 39.6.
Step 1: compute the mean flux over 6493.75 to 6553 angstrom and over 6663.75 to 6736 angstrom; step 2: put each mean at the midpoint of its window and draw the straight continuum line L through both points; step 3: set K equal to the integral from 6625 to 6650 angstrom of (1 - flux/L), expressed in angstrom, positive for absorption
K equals 2.4 angstrom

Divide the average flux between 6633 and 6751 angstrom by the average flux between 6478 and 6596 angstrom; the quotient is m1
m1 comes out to 0.75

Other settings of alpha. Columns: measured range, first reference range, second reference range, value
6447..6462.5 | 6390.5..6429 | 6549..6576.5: 0.28 mag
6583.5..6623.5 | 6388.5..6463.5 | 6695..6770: -0.15 mag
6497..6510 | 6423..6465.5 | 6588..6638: 0.09 mag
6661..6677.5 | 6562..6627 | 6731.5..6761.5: 0.26 mag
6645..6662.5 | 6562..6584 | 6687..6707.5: 0.40 mag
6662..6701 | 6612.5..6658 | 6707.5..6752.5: 0.08 mag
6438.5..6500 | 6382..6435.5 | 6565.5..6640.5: 0.09 mag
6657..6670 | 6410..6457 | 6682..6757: 0.08 mag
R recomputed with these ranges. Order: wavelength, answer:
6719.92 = 27.03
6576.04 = 23.56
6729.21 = 32.56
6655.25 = 23.62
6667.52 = 22.82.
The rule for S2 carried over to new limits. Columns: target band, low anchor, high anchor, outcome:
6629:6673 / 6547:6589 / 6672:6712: 0.34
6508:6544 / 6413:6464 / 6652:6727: -0.01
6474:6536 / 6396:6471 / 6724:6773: 0.03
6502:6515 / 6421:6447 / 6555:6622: 0.31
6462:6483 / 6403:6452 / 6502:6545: 0.00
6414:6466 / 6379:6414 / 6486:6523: 0.01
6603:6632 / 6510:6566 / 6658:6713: 0.23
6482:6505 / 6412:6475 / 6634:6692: 0.04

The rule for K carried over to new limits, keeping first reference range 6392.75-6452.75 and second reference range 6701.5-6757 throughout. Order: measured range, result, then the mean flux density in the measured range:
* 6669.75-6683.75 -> 1.24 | 22.9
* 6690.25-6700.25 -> 1.16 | 22.4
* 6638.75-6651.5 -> 1.16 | 22.7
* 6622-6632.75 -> 0.86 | 22.8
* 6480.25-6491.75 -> 0.27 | 23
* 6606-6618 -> 0.62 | 23.4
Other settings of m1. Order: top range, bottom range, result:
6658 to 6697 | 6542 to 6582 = 0.52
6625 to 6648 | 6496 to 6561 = 0.85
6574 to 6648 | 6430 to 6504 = 1.24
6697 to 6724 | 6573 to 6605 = 0.76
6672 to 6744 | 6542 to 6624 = 0.69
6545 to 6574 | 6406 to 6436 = 2.04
